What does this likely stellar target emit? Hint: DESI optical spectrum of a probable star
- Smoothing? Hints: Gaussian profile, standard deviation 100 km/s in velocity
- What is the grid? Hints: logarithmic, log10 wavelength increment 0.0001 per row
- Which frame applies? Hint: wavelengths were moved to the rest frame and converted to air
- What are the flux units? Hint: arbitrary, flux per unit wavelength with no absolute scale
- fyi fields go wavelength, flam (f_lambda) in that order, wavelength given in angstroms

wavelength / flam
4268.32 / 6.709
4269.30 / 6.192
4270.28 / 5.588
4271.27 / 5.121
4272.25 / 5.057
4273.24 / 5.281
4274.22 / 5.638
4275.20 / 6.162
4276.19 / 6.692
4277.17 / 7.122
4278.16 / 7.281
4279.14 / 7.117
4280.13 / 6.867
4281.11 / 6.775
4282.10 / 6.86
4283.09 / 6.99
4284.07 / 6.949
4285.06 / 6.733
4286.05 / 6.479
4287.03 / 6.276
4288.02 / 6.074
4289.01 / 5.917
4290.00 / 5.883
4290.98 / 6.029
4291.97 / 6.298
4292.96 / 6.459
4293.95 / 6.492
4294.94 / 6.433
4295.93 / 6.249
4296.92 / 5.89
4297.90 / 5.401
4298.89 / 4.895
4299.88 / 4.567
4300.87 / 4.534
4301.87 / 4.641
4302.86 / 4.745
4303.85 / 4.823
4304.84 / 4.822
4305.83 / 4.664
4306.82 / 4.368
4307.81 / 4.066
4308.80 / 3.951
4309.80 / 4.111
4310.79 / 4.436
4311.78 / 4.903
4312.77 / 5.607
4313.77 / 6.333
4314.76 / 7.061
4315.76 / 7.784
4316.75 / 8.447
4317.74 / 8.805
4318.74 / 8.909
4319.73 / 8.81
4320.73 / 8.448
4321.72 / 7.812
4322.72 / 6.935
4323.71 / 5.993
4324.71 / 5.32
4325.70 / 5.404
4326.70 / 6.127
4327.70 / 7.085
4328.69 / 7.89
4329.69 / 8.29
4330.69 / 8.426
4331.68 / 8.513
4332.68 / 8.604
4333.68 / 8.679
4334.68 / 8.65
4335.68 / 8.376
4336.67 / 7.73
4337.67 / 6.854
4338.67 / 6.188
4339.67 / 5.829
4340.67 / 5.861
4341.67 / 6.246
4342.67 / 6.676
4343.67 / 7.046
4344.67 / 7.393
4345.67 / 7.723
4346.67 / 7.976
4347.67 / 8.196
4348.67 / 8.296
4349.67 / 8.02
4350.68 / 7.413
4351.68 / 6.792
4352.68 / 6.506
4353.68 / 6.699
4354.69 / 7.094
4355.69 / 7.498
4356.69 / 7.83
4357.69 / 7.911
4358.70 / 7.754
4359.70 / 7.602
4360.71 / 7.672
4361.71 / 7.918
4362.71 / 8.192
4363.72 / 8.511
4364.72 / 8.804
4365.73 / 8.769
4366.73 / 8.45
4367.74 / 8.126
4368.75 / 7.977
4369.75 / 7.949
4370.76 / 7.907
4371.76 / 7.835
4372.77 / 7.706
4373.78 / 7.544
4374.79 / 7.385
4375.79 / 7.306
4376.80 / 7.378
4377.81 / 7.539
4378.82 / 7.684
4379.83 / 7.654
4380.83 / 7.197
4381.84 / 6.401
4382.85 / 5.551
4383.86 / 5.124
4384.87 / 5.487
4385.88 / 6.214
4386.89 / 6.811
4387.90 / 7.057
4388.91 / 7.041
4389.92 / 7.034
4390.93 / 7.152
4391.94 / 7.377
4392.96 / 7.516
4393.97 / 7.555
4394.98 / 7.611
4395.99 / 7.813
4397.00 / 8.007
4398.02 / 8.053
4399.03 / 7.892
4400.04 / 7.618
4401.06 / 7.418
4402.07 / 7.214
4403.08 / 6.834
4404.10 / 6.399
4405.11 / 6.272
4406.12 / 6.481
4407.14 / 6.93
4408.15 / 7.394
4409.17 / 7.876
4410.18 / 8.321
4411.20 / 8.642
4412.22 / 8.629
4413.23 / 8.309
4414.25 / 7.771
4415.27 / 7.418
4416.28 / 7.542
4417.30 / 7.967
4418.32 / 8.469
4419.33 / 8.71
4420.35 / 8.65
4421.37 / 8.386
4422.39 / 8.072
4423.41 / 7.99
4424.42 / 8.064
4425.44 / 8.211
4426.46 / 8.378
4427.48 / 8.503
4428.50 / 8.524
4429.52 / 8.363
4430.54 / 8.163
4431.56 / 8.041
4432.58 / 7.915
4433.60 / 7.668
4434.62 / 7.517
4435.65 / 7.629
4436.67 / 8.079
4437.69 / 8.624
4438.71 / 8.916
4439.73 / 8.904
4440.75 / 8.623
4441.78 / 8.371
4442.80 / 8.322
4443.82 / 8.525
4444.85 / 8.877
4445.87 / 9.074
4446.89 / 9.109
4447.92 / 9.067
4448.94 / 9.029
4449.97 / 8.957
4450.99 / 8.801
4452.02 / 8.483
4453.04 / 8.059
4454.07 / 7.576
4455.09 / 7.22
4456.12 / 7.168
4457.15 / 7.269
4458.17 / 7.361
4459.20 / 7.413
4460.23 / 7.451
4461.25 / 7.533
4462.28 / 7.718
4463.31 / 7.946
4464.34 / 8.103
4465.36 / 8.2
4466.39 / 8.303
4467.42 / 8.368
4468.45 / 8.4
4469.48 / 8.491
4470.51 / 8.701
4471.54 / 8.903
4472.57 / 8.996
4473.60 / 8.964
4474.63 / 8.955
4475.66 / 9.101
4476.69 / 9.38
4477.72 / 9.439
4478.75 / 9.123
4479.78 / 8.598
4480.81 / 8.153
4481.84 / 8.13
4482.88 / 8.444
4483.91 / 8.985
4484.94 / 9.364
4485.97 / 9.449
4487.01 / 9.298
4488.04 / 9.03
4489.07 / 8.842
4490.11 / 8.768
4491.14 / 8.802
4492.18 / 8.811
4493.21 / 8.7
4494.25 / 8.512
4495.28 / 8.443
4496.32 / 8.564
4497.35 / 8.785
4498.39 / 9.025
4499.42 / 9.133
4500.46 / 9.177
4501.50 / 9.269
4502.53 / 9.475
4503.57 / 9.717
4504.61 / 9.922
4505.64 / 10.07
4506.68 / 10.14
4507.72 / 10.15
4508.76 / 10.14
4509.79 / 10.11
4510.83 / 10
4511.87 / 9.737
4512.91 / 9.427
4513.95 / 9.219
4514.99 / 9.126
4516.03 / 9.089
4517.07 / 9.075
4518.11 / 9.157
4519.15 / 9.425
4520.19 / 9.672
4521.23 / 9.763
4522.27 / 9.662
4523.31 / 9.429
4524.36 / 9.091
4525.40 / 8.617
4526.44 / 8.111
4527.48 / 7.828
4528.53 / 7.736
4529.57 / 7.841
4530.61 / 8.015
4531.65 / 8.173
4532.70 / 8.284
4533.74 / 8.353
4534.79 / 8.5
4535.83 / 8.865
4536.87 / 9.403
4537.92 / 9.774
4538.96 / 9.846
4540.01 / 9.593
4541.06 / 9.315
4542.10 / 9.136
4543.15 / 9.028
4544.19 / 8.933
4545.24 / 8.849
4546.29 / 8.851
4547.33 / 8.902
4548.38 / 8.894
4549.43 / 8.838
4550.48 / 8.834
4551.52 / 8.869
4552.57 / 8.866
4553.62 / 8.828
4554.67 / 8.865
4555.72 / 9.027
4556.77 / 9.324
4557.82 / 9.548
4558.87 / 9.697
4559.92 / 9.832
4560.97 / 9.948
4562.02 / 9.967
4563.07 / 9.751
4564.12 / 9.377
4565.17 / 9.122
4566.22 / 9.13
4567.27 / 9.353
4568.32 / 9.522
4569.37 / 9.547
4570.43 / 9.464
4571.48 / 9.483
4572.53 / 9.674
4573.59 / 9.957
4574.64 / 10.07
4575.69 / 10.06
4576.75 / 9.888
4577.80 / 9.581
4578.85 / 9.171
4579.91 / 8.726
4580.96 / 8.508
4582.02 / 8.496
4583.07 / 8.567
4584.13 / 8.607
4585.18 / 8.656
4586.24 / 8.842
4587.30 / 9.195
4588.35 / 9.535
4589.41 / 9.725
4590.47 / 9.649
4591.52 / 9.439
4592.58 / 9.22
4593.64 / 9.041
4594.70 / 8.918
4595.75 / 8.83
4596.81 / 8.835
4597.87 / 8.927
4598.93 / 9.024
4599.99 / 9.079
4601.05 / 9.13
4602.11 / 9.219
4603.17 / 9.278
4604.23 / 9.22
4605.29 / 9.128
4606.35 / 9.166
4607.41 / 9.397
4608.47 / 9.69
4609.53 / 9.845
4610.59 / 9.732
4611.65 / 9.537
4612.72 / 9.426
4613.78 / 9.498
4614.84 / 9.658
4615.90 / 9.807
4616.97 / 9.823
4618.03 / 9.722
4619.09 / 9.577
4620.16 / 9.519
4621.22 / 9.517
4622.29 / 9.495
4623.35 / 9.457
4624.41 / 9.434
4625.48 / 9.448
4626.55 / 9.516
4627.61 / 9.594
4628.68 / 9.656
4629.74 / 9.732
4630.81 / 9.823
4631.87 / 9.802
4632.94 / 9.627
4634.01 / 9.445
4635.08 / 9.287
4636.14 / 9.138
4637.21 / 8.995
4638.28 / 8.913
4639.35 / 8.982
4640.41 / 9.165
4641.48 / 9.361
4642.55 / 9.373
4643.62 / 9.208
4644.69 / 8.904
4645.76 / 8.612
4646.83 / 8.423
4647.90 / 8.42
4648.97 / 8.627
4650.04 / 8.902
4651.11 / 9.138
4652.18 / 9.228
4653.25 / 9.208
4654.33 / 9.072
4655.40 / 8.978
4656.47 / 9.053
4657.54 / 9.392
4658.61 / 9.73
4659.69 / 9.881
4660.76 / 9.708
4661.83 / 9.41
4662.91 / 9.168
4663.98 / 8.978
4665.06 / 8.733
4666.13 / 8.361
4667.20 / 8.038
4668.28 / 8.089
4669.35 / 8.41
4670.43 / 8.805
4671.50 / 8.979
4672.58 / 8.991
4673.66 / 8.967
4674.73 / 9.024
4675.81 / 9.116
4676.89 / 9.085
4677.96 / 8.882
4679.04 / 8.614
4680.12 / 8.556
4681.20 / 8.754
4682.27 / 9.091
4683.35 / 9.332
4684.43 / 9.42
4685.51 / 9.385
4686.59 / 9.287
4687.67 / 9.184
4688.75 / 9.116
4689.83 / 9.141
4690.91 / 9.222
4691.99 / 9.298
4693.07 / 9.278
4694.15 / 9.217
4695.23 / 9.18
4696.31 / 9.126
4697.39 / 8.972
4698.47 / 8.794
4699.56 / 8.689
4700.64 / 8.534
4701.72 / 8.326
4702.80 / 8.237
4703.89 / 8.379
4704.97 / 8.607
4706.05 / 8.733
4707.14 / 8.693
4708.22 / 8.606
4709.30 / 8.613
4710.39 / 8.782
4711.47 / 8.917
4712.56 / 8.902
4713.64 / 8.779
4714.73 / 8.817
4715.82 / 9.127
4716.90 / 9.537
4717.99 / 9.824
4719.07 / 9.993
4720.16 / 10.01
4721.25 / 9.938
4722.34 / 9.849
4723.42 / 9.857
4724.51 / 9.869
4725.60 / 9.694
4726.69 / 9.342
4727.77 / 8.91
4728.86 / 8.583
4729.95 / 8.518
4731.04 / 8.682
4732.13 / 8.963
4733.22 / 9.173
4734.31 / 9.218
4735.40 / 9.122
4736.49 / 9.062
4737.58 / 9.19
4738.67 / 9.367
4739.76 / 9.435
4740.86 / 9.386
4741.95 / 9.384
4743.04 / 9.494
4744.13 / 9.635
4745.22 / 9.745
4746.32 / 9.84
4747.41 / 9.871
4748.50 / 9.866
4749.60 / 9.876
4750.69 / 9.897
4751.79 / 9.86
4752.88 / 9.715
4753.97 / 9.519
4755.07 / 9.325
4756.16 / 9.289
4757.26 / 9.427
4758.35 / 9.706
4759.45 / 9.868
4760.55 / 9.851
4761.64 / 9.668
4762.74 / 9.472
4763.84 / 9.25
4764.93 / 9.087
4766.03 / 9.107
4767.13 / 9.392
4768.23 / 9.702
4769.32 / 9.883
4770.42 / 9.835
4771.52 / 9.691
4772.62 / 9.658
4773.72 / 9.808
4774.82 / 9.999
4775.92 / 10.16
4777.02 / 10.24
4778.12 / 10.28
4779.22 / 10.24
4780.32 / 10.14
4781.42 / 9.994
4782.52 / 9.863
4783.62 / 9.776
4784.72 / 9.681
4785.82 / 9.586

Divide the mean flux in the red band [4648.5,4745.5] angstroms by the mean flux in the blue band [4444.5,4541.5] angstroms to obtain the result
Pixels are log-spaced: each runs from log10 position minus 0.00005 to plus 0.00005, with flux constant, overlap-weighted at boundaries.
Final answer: 1.0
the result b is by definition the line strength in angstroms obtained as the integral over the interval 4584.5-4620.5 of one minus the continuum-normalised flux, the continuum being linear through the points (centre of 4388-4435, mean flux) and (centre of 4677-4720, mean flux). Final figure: -3.1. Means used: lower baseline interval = 7.77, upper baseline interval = 8.98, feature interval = 9.33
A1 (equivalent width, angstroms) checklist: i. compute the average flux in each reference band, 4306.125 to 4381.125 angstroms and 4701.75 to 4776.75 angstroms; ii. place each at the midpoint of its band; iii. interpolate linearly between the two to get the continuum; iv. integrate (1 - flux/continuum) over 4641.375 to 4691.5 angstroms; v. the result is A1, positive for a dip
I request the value -0.1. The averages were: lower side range 7.29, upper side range 9.37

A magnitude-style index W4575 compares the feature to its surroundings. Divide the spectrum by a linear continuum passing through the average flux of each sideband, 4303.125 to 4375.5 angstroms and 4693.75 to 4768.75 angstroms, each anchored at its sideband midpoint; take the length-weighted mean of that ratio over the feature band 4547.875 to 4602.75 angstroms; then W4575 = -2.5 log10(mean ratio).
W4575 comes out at -0.100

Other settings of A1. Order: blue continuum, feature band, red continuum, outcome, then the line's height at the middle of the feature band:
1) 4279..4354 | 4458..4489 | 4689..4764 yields -3.8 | 7.62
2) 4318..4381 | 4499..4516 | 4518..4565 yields -1.7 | 8.78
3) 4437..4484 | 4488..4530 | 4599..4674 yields -2.5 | 8.65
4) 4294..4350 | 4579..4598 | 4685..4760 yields -1.4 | 8.36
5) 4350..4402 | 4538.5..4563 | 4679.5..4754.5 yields -2.6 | 8.34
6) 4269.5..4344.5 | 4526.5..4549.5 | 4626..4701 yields -1.7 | 8.15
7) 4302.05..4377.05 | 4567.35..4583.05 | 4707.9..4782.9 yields -1.7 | 8.51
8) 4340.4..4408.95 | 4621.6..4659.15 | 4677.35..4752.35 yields -1.9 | 8.79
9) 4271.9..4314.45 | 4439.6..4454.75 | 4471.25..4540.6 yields -0.9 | 8.15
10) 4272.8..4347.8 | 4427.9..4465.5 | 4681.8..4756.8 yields -3.8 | 7.42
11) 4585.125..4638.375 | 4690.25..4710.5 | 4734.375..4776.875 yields 1.5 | 9.51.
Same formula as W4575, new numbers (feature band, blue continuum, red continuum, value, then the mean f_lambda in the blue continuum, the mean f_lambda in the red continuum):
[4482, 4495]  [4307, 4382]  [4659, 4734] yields -0.11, 7.31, 9.03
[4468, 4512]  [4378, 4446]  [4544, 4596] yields -0.08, 7.71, 9.24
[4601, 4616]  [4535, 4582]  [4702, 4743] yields -0.02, 9.31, 9.14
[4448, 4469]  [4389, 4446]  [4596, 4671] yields 0.02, 7.93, 9.23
